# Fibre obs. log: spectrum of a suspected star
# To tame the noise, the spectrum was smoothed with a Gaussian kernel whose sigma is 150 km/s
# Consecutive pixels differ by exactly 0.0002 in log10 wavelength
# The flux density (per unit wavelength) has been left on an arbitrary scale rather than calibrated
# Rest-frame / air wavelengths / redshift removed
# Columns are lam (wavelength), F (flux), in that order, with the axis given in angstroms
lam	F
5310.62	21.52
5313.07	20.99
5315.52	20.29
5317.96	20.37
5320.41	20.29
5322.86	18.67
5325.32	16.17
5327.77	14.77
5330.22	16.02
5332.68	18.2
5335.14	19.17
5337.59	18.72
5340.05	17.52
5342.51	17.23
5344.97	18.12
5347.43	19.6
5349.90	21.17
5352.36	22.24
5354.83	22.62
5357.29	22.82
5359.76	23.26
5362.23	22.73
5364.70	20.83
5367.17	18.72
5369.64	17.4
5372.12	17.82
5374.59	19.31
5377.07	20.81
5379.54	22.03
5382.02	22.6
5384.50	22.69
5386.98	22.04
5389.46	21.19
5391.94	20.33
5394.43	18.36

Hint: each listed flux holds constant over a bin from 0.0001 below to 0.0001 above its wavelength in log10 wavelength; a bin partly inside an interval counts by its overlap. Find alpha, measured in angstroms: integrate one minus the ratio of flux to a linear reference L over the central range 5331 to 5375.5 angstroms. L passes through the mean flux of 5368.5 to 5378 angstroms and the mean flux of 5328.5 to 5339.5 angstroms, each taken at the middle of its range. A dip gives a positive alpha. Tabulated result -3.7 angstroms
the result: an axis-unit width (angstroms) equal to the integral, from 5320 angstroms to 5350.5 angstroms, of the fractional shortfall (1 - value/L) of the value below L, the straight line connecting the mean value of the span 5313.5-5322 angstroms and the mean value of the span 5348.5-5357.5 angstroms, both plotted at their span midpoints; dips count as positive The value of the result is 4.6 angstroms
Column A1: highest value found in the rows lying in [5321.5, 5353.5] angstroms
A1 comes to 22.24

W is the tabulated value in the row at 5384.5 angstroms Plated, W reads 22.69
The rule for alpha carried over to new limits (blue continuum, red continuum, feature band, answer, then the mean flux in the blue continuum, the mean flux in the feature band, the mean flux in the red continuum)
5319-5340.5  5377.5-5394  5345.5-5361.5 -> -1.99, 17.8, 21.8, 21.6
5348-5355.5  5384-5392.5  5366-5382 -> 1.50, 21.7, 19.6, 21.6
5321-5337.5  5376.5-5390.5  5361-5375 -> 0.78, 17.4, 19.5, 22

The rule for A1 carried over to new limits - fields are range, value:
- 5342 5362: 23.26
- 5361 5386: 22.73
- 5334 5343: 19.17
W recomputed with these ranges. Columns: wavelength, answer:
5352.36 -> 22.24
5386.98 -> 22.04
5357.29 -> 22.82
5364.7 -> 20.83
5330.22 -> 16.02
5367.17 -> 18.72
